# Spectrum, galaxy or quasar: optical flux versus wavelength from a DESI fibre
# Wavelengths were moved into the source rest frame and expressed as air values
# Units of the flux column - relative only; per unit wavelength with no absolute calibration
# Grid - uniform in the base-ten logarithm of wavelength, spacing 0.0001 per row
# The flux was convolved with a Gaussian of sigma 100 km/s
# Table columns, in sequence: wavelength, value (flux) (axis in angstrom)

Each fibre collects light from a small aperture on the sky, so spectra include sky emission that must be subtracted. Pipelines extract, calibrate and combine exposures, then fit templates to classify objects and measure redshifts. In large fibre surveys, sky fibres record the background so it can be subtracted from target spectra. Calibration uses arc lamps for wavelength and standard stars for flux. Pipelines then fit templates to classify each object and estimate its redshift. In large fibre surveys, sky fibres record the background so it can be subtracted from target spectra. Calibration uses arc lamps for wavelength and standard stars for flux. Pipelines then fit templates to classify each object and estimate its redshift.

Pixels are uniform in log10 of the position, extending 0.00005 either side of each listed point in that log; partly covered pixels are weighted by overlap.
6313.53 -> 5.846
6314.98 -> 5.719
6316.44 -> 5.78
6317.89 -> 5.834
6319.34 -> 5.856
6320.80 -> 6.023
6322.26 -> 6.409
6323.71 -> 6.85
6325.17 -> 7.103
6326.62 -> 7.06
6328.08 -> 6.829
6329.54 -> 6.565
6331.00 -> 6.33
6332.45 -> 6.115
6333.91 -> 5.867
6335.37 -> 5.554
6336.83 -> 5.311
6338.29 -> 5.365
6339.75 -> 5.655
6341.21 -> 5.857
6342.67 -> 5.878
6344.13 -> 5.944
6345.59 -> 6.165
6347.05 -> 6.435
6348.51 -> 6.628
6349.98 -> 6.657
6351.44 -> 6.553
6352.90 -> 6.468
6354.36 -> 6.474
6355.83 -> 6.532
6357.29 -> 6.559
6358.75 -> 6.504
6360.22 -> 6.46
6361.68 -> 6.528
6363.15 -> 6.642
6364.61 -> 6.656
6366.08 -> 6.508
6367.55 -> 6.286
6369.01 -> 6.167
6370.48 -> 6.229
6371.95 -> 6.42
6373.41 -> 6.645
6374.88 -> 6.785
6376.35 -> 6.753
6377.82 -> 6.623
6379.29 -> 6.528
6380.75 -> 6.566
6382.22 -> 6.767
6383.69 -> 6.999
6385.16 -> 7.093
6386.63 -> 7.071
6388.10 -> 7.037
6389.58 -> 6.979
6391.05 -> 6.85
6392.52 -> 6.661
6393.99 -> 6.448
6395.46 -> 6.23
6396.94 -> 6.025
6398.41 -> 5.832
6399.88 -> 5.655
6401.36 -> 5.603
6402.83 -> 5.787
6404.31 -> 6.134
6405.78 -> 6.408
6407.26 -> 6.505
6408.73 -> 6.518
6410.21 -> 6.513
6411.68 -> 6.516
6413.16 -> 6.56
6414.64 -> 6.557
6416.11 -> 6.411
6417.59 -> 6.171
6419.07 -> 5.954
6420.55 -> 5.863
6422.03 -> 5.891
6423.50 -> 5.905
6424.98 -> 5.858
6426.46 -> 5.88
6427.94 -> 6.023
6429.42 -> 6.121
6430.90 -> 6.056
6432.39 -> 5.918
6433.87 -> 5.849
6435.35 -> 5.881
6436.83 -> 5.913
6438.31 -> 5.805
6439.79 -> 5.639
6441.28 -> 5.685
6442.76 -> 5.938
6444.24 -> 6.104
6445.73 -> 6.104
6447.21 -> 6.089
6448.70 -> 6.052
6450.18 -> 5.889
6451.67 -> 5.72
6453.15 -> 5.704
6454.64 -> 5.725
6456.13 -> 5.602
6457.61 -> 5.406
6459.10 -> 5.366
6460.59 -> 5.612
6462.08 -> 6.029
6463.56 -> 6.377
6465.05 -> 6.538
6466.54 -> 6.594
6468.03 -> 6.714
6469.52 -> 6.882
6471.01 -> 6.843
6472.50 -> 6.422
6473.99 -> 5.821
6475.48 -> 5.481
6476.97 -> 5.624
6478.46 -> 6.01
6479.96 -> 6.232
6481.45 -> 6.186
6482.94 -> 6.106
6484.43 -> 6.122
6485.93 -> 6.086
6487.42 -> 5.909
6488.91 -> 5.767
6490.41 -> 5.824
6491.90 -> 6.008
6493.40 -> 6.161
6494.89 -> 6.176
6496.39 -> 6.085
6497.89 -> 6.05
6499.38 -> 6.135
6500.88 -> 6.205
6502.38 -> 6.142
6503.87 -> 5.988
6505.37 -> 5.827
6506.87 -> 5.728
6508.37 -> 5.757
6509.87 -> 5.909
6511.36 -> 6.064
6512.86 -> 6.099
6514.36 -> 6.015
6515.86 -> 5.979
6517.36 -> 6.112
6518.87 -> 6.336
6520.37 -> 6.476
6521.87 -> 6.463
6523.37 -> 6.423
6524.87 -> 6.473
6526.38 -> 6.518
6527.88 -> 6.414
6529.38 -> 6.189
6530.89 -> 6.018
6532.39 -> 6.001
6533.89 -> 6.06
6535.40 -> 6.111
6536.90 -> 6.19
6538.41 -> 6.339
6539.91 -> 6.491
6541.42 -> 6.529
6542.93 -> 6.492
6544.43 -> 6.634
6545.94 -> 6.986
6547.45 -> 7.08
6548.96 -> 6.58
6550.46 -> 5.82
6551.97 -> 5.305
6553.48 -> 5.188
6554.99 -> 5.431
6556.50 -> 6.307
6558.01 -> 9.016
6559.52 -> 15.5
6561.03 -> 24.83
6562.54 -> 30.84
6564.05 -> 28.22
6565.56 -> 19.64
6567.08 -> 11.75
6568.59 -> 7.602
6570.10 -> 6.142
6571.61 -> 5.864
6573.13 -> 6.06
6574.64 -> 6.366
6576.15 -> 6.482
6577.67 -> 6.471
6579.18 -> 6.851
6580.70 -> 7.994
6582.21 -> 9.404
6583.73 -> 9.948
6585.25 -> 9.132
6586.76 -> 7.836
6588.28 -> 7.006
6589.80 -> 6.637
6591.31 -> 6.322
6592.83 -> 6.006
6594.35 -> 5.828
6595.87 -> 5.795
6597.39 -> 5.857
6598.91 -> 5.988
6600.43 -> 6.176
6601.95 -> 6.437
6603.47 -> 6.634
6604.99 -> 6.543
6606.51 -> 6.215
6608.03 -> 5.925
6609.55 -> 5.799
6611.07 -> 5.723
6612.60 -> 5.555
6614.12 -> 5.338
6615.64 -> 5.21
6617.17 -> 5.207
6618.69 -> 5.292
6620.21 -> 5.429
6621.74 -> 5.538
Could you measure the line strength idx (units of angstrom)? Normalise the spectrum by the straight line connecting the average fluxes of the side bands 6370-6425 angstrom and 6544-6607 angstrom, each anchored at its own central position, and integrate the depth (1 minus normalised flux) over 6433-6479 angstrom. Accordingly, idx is 7.9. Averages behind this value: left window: 6.41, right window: 8.89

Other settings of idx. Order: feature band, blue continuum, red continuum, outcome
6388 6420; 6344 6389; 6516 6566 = 3.43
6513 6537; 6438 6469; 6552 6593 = 6.51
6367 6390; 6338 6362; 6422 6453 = -1.93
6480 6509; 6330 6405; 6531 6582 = 7.89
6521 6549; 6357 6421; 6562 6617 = 4.85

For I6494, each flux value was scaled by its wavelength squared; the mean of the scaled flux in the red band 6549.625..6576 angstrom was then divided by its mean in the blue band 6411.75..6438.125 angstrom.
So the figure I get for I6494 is 2.0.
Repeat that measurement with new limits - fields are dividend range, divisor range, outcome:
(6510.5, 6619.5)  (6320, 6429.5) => 1.29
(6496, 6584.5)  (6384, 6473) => 1.35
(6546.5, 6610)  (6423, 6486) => 1.53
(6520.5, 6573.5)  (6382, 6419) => 1.47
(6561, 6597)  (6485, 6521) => 1.70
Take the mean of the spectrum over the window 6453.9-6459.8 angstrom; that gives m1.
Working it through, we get 5.53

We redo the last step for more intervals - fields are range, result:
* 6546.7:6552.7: 6.2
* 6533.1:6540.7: 6.24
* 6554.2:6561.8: 12.2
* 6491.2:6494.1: 6.07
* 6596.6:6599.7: 5.92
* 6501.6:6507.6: 5.92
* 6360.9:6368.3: 6.53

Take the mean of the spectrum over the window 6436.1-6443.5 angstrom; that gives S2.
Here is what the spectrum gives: 5.8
